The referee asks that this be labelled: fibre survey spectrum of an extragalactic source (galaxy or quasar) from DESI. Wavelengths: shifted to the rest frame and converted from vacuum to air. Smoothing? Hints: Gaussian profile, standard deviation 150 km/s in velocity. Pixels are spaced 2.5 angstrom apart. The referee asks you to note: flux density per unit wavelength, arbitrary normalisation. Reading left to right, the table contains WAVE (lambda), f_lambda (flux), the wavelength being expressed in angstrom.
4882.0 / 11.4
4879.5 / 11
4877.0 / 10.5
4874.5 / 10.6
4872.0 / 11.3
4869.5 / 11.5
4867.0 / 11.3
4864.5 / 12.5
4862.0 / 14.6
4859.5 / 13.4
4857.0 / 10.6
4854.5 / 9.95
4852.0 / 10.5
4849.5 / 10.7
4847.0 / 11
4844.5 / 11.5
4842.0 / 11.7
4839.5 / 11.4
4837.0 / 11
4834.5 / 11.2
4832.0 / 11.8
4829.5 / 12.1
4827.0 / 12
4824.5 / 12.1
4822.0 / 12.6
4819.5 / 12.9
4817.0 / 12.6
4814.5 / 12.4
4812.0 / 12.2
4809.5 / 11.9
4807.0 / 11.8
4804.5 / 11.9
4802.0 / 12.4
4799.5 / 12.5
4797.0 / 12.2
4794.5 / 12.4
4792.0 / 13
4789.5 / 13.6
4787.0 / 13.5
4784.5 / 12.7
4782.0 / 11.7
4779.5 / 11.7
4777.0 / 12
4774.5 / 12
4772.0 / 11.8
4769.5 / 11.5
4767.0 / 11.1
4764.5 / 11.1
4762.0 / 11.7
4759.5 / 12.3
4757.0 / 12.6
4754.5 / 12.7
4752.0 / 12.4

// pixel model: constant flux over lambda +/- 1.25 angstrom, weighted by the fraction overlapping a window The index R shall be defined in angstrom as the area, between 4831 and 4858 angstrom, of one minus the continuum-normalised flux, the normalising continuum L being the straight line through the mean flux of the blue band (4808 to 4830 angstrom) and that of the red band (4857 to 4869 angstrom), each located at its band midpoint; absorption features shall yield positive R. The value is 3.2 angstrom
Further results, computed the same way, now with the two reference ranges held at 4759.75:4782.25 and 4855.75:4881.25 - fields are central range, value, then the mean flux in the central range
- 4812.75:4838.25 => -0.83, 12.1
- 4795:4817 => -0.98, 12.2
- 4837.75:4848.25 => 0.29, 11.4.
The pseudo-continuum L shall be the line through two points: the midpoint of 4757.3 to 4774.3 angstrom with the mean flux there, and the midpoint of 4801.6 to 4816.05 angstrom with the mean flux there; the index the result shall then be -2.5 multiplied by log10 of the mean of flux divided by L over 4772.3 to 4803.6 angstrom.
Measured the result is -0.05 mag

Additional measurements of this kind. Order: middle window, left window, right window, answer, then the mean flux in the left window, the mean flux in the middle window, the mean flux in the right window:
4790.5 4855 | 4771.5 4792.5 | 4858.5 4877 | 0.04 mag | 12.4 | 11.9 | 12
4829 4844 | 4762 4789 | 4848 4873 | 0.02 mag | 11.9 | 11.5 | 11.6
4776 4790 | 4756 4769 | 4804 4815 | -0.06 mag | 11.7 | 12.5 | 12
